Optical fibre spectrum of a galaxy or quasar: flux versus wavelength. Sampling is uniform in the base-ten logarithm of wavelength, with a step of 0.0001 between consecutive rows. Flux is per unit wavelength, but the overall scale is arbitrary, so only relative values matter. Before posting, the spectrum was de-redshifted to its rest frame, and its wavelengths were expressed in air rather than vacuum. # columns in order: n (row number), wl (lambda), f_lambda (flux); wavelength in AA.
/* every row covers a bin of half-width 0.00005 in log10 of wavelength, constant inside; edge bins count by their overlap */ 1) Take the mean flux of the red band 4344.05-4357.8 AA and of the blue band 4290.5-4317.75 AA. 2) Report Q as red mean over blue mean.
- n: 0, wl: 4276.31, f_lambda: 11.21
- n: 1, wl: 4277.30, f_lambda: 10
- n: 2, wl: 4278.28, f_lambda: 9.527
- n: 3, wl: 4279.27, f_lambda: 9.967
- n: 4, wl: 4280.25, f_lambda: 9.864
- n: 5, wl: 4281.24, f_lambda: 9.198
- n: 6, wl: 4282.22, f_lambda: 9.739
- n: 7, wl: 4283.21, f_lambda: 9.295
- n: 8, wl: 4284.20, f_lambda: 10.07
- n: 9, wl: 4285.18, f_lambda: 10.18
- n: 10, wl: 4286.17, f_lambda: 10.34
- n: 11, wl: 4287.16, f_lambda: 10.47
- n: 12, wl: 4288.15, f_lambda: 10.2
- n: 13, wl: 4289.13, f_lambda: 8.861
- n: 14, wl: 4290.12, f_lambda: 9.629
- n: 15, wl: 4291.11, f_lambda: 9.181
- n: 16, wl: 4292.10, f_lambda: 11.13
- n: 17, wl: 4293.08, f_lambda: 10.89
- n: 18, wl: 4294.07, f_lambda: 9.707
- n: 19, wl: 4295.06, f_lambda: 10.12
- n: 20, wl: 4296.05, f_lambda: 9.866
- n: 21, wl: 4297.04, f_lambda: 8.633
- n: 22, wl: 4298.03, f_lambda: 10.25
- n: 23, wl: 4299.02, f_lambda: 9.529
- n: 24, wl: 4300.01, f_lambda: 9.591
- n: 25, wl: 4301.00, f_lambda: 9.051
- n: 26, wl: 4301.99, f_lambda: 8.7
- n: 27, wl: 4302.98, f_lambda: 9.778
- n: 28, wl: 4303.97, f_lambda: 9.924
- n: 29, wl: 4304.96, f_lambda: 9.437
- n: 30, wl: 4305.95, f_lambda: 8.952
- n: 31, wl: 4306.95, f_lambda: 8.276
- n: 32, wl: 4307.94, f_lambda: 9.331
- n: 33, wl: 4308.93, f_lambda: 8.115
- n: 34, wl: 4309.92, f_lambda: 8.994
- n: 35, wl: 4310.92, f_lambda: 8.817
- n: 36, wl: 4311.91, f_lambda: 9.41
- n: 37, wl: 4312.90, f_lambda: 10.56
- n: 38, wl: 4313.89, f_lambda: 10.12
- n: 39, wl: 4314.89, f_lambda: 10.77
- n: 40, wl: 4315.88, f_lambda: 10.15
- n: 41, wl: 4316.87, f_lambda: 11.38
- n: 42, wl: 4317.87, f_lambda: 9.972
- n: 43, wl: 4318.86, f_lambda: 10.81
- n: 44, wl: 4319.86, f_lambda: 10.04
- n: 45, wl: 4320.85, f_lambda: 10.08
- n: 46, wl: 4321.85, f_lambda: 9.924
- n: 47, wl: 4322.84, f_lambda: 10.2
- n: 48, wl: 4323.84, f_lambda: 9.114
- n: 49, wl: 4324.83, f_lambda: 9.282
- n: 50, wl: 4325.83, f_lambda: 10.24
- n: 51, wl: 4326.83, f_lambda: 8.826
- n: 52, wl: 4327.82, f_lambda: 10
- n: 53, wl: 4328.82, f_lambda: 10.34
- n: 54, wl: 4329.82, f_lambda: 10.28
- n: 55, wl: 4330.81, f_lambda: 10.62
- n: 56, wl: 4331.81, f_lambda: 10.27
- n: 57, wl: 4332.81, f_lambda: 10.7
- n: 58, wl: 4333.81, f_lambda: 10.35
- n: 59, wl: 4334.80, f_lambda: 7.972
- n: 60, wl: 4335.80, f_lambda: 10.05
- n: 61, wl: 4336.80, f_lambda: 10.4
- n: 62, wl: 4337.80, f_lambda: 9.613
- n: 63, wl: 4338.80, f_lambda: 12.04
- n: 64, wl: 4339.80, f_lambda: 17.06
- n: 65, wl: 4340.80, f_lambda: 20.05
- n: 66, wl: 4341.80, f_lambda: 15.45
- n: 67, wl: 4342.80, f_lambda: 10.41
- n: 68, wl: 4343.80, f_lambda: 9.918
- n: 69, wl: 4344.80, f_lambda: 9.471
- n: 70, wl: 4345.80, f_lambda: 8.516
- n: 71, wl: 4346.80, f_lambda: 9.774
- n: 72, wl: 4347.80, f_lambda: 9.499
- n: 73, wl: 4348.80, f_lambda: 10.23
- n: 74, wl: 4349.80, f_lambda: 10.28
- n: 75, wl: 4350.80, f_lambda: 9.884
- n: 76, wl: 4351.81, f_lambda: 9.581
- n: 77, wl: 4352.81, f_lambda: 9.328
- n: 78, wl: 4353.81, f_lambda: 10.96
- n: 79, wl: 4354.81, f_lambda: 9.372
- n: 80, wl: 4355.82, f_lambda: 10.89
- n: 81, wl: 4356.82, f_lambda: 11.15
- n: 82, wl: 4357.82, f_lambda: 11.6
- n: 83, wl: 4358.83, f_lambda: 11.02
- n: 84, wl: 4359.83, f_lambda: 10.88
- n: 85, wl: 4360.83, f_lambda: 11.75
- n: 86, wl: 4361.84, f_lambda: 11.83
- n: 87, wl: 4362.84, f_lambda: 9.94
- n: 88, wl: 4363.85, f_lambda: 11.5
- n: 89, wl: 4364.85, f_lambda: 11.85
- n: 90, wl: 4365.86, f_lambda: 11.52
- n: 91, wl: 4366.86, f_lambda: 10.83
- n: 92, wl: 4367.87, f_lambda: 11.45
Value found 1.0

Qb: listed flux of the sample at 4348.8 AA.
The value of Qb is 10.23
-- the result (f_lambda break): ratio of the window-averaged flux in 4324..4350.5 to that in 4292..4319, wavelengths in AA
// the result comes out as 1.11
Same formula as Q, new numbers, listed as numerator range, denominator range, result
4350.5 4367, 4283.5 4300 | 1.09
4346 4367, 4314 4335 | 1.05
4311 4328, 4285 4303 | 1.02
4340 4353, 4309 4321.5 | 1.11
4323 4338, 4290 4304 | 1.02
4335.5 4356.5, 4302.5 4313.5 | 1.20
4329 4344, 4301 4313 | 1.28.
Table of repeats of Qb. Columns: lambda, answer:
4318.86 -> 10.81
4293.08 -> 10.89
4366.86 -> 10.83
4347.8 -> 9.499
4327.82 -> 10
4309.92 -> 8.994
